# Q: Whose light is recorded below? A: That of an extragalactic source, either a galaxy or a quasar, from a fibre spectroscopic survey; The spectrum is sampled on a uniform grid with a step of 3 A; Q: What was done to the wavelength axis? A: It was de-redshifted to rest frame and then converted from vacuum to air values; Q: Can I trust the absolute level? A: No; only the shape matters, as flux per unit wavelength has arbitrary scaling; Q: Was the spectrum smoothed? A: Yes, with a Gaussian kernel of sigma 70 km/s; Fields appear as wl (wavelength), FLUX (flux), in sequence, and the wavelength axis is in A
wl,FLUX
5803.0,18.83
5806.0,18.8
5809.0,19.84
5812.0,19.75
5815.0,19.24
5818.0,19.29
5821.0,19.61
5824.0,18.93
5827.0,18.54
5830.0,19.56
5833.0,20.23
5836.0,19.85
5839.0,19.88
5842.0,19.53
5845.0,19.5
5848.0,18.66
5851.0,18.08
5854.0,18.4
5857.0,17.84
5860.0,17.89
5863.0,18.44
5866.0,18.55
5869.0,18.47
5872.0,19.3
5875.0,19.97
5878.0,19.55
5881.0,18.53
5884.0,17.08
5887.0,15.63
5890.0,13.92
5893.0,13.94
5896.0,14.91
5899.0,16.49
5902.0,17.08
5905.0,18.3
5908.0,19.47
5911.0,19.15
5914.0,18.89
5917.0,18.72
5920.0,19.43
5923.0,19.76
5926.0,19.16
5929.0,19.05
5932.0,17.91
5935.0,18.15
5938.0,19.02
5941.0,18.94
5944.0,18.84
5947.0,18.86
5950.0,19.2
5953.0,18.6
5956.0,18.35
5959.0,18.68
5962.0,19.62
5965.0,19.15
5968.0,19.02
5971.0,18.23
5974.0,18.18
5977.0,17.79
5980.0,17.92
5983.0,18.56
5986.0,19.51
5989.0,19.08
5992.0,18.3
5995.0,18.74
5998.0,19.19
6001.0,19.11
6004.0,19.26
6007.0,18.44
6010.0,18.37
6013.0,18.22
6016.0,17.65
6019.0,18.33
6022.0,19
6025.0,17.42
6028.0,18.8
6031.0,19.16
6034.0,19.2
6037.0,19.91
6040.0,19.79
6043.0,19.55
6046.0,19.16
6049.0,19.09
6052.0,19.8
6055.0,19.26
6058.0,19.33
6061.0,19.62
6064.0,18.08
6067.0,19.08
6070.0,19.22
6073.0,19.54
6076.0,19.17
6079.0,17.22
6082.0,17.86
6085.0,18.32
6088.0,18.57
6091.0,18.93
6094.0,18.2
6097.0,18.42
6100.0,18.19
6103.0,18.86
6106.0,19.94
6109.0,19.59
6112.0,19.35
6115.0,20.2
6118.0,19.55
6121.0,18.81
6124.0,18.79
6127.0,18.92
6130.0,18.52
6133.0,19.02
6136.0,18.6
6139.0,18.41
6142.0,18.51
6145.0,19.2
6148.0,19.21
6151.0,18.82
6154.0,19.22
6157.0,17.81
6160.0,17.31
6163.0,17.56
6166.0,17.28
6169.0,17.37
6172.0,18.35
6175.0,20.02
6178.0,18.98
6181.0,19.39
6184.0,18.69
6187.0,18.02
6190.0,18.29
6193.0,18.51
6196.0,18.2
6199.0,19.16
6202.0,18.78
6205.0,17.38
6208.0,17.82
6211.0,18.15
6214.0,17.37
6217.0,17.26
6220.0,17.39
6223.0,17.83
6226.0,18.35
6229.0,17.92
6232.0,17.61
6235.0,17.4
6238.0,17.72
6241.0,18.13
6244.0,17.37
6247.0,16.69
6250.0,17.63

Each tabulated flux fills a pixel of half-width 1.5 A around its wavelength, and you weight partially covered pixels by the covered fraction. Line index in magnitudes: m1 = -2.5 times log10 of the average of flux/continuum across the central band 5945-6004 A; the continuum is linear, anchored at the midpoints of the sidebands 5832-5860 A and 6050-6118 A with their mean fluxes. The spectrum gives 0.01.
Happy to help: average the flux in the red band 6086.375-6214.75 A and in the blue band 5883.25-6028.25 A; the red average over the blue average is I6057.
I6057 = 1.0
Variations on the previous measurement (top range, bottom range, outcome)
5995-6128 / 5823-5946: 1.03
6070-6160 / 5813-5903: 1.03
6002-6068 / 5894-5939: 1.03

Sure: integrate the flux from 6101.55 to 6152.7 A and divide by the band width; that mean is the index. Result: 19.1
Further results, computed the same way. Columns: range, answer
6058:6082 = 18.8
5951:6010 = 18.7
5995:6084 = 18.9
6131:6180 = 18.5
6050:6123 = 19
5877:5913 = 17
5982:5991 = 19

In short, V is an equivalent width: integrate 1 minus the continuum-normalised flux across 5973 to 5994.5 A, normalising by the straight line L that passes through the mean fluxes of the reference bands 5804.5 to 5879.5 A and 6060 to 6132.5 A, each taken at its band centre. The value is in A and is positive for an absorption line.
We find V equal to 0.5 A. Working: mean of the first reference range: 19.1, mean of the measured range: 18.5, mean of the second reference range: 18.9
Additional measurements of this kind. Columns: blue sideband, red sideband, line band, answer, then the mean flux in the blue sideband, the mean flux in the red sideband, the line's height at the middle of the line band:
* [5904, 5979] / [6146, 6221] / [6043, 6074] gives -1.13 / 18.8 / 18.3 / 18.6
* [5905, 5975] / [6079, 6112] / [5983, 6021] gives 0.21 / 18.9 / 18.7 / 18.8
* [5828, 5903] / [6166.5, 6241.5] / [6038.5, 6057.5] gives -1.39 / 18.1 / 18.2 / 18.1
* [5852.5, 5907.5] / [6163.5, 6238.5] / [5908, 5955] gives -3.54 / 17.5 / 18.1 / 17.6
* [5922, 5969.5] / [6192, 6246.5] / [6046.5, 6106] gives -1.31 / 18.9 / 17.9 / 18.4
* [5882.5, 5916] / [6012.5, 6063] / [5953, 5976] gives -1.10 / 16.8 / 19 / 17.9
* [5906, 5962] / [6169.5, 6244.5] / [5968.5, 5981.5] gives 0.48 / 18.9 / 18.2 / 18.8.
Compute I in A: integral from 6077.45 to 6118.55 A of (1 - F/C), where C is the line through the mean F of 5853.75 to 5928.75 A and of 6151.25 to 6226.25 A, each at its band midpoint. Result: -1.50 A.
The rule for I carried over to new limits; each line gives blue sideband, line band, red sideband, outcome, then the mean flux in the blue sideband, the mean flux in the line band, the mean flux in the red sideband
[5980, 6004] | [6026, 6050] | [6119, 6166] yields -0.7 A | 18.9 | 19.3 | 18.5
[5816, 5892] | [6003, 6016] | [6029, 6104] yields 0.3 A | 18.6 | 18.4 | 18.9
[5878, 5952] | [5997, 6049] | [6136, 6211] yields -2.0 A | 18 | 18.9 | 18.4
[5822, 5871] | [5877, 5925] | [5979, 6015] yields 3.3 A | 18.9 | 17.5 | 18.7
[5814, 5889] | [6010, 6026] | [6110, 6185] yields 0.5 A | 18.8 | 18.2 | 18.7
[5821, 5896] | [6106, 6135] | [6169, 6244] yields -1.6 A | 18.3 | 19.2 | 18.2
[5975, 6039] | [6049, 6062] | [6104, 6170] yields -0.5 A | 18.7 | 19.5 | 18.7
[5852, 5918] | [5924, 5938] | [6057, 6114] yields -0.5 A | 17.7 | 18.7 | 18.8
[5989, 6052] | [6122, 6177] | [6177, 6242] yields -0.5 A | 18.9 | 18.5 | 18.1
